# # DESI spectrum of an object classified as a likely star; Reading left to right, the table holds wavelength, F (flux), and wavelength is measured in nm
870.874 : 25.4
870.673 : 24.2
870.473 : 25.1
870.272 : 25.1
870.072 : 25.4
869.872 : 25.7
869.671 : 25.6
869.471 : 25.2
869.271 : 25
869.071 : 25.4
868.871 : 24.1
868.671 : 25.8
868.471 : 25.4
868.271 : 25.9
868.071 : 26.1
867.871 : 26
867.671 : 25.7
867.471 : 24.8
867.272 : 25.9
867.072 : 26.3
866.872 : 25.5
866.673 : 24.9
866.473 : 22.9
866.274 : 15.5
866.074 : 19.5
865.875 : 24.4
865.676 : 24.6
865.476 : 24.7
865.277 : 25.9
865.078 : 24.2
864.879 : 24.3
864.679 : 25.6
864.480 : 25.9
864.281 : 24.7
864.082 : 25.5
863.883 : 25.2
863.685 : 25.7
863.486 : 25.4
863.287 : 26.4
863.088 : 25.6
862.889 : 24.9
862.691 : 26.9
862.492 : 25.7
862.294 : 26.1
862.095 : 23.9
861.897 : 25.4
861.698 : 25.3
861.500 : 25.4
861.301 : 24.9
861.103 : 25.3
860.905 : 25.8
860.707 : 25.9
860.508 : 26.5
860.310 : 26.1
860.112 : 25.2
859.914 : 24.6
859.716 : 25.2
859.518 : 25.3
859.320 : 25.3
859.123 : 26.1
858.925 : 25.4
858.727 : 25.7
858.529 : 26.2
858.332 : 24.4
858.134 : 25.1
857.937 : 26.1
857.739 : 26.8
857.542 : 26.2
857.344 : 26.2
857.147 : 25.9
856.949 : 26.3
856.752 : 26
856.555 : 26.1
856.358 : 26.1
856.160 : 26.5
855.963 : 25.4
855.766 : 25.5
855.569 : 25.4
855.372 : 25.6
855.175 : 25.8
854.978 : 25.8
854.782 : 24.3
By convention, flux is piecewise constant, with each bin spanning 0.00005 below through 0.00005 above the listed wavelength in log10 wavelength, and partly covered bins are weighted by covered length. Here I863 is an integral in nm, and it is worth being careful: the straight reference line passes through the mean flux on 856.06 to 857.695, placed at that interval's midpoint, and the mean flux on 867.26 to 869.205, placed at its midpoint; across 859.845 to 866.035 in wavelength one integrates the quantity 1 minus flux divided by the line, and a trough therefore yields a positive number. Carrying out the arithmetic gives 0.12 nm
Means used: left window 26.2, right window 25.5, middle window 25.3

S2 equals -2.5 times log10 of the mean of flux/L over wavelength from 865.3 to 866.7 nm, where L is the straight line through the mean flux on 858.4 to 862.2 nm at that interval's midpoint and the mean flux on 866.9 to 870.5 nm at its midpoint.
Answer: 0.138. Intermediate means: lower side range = 25.4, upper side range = 25.5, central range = 22.4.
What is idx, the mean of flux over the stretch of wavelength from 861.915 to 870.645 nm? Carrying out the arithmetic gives 24.9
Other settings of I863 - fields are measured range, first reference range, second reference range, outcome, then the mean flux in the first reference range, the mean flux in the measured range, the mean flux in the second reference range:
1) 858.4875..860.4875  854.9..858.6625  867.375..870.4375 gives 0.018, 25.9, 25.5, 25.4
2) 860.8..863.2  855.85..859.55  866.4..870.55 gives 0.020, 25.9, 25.4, 25.3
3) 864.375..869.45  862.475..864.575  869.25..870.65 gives 0.169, 25.6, 24.6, 25.3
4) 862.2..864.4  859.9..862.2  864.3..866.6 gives -0.112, 25.4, 25.7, 23.5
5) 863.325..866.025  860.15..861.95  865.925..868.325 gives -0.036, 25.6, 25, 24.1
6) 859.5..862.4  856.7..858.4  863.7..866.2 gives -0.016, 25.9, 25.4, 24.5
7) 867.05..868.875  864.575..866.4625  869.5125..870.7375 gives -0.105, 23.2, 25.6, 25.2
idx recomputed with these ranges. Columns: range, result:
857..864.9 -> 25.6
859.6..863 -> 25.5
